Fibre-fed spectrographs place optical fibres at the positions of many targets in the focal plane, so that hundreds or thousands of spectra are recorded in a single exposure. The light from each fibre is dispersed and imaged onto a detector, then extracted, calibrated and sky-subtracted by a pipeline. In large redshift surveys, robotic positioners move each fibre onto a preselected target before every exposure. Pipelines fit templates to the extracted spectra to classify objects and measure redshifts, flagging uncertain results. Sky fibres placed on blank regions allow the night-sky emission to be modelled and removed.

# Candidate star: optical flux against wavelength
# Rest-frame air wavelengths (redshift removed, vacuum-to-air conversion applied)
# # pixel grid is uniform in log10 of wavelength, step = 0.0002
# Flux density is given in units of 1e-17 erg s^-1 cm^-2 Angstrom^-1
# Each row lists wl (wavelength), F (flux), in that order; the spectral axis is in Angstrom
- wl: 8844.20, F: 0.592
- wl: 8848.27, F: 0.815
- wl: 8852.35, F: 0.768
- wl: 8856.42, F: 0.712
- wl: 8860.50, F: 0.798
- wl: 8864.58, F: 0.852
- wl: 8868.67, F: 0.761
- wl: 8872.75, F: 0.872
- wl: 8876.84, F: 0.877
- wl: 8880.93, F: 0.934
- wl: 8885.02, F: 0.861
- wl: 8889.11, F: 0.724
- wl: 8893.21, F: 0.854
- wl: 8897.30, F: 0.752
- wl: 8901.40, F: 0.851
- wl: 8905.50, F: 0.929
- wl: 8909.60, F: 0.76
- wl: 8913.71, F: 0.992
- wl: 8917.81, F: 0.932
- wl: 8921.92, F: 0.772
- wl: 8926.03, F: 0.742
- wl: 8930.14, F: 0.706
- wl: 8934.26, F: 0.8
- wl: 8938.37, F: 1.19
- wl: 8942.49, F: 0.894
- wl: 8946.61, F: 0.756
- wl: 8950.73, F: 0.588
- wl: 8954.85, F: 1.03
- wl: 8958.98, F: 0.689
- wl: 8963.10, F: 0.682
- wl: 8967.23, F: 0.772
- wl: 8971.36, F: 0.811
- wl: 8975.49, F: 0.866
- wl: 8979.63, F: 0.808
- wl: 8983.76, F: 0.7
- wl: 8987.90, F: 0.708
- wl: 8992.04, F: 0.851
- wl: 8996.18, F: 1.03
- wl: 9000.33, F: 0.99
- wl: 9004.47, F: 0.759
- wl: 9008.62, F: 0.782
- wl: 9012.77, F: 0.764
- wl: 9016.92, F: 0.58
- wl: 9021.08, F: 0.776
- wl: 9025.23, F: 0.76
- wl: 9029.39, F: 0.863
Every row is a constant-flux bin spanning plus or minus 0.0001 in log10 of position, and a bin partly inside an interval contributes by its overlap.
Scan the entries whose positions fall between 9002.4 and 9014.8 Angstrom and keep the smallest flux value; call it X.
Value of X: 0.759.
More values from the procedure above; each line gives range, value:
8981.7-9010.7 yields 0.7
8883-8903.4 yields 0.724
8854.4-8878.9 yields 0.712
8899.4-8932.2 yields 0.706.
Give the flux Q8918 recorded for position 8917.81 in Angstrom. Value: 0.932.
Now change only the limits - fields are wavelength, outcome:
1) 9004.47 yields 0.759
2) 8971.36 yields 0.811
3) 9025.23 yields 0.76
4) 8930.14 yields 0.706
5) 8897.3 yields 0.752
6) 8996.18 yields 1.03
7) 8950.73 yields 0.588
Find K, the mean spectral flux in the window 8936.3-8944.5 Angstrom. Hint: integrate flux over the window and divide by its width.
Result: 1.04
